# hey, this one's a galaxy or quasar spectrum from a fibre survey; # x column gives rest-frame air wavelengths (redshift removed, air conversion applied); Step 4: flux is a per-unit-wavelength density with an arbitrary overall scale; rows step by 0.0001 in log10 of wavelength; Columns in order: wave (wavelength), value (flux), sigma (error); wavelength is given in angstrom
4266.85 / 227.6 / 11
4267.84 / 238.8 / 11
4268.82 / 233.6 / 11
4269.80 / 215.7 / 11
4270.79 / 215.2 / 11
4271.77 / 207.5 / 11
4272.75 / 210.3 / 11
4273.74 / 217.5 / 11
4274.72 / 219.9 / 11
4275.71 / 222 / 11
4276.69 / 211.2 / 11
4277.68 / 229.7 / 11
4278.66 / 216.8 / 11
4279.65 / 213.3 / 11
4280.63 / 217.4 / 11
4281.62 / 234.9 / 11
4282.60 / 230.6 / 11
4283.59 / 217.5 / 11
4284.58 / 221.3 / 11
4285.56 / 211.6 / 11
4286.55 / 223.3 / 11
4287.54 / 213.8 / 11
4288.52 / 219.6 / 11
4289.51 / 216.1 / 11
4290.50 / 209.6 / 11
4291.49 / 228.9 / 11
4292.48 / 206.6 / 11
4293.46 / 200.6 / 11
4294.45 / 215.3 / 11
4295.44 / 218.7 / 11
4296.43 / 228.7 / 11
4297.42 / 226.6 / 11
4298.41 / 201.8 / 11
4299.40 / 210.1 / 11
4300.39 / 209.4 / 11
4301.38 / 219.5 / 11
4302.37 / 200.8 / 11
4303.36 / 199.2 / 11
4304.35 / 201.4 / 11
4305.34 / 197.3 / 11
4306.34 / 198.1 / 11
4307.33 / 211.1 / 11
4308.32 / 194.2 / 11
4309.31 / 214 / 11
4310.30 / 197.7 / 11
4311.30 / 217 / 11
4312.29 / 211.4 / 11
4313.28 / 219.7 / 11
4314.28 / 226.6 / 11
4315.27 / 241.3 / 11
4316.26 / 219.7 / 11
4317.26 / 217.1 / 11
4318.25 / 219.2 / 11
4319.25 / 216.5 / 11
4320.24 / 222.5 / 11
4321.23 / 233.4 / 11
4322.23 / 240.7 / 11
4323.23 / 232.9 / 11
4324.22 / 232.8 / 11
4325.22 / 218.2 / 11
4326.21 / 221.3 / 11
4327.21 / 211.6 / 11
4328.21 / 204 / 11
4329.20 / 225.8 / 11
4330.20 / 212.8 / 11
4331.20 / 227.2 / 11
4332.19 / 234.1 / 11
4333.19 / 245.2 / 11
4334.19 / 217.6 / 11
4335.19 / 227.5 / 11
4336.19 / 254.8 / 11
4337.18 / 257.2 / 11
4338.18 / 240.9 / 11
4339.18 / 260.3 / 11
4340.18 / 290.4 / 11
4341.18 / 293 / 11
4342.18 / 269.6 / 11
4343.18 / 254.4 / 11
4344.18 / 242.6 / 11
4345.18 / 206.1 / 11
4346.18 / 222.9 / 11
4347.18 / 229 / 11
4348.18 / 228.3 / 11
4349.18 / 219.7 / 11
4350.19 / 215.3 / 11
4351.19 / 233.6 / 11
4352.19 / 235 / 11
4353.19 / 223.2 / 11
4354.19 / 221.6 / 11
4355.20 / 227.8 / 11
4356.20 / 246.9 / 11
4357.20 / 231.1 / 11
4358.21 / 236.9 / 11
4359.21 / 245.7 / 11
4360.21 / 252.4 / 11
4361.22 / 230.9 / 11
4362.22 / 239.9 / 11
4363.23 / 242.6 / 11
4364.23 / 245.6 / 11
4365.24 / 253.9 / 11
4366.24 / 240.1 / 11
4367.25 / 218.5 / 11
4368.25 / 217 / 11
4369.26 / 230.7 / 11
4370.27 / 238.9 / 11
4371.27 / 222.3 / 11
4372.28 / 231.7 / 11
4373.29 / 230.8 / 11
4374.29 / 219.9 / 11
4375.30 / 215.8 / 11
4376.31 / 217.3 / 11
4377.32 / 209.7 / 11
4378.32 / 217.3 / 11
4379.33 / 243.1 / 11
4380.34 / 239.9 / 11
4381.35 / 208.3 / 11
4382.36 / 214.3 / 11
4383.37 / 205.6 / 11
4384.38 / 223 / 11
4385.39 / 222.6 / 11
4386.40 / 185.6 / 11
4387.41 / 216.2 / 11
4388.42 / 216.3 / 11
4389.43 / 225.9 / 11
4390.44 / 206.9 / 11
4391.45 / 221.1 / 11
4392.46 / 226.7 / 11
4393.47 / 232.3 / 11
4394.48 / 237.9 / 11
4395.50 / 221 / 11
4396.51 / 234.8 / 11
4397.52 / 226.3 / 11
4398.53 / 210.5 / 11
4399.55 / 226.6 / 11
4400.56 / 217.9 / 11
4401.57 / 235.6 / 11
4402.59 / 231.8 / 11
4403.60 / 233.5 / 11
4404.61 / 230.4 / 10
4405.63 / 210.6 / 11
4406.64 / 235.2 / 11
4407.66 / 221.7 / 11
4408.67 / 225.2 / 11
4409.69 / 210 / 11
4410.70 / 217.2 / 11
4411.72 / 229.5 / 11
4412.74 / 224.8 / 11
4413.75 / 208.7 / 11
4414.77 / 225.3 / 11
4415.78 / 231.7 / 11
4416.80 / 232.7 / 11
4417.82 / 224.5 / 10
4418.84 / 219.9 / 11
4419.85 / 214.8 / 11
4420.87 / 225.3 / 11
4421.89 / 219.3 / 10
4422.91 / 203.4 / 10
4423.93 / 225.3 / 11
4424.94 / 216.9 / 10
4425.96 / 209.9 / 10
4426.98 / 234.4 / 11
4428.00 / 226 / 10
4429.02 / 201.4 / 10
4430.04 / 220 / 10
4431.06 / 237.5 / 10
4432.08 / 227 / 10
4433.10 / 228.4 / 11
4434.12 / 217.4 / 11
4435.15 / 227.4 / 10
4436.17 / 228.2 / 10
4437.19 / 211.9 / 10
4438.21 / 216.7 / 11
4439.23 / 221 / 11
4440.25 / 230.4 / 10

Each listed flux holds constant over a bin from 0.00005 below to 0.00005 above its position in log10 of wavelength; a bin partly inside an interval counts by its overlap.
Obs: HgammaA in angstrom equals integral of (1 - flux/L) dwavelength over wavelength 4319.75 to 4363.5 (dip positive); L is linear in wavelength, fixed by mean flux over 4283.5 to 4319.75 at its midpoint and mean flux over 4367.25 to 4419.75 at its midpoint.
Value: -3.6 angstrom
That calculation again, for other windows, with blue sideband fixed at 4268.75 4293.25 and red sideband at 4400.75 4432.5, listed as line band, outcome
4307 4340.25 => -1.00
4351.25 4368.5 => -1.19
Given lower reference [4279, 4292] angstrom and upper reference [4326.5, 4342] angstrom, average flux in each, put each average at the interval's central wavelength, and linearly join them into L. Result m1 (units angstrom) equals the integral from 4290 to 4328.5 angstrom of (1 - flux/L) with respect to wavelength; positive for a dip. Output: 2.4 angstrom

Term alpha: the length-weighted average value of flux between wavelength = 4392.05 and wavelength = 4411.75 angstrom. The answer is 226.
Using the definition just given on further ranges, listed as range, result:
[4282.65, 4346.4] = 224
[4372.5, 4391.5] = 218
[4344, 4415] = 226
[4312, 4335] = 224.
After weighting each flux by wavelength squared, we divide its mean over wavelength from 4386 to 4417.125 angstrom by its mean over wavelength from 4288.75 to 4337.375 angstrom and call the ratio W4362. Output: 1.1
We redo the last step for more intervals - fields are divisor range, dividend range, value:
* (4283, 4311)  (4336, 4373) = 1.16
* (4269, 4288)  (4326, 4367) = 1.12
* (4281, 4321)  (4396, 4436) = 1.09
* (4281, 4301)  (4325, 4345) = 1.13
